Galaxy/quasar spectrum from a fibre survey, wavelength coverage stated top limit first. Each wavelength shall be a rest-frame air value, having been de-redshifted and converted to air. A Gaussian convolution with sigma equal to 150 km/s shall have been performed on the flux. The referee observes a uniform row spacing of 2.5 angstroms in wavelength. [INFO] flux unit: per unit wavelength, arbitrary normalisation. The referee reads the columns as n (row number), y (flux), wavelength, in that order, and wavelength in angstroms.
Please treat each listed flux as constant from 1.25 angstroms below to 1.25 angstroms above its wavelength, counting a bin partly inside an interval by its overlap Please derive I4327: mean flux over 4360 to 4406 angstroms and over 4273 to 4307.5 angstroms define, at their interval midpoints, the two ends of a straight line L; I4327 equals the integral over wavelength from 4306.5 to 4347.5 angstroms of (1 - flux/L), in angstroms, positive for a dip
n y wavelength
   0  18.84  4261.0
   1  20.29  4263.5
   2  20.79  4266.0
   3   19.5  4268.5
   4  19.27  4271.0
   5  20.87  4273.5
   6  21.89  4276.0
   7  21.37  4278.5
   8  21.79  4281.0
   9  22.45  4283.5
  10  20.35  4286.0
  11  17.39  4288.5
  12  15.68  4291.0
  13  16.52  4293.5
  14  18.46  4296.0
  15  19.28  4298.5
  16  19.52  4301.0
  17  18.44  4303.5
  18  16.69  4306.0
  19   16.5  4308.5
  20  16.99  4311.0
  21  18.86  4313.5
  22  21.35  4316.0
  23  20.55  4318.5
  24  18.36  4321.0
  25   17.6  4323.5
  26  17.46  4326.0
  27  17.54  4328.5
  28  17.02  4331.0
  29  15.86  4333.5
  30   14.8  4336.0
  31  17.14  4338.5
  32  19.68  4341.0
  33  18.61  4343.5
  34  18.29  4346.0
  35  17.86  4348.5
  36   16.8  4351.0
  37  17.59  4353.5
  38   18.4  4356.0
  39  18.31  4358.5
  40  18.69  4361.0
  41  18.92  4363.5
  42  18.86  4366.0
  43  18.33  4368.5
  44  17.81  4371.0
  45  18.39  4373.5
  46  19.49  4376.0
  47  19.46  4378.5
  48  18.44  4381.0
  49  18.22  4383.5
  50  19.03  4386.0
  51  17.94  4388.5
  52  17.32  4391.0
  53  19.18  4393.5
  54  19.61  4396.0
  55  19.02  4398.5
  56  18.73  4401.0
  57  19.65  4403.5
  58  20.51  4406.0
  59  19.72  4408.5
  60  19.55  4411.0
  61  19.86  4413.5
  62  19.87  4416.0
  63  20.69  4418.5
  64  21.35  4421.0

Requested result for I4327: 2.6 angstroms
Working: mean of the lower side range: 19.3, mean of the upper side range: 18.8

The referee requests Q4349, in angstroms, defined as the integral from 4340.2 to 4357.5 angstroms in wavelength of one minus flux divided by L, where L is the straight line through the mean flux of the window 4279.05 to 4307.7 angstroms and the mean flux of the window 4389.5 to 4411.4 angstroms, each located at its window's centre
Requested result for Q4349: 0.8 angstroms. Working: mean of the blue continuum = 18.8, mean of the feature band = 18.1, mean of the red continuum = 19.2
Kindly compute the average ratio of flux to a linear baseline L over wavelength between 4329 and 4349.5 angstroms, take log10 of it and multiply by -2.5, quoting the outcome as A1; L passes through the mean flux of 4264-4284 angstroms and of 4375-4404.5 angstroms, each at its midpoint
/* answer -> 0.14 mag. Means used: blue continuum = 20.9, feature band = 17.4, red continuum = 18.8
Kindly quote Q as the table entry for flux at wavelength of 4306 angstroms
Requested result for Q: 16.69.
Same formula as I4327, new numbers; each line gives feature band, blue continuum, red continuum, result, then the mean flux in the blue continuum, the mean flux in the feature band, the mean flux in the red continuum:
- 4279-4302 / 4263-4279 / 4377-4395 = 1.2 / 20.5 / 19.1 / 18.5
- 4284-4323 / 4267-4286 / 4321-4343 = 1.5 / 21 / 18.4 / 17.3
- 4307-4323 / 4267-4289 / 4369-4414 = 1.1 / 20.7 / 18.7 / 19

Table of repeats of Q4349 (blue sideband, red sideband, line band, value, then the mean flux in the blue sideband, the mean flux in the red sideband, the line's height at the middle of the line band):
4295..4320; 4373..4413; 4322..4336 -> 1.4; 18.7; 19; 18.8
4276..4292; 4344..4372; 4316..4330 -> 0.4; 20.1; 18.2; 19.1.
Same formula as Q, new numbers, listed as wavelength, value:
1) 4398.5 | 19.02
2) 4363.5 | 18.92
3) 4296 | 18.46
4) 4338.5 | 17.14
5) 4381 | 18.44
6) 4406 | 20.51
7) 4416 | 19.87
